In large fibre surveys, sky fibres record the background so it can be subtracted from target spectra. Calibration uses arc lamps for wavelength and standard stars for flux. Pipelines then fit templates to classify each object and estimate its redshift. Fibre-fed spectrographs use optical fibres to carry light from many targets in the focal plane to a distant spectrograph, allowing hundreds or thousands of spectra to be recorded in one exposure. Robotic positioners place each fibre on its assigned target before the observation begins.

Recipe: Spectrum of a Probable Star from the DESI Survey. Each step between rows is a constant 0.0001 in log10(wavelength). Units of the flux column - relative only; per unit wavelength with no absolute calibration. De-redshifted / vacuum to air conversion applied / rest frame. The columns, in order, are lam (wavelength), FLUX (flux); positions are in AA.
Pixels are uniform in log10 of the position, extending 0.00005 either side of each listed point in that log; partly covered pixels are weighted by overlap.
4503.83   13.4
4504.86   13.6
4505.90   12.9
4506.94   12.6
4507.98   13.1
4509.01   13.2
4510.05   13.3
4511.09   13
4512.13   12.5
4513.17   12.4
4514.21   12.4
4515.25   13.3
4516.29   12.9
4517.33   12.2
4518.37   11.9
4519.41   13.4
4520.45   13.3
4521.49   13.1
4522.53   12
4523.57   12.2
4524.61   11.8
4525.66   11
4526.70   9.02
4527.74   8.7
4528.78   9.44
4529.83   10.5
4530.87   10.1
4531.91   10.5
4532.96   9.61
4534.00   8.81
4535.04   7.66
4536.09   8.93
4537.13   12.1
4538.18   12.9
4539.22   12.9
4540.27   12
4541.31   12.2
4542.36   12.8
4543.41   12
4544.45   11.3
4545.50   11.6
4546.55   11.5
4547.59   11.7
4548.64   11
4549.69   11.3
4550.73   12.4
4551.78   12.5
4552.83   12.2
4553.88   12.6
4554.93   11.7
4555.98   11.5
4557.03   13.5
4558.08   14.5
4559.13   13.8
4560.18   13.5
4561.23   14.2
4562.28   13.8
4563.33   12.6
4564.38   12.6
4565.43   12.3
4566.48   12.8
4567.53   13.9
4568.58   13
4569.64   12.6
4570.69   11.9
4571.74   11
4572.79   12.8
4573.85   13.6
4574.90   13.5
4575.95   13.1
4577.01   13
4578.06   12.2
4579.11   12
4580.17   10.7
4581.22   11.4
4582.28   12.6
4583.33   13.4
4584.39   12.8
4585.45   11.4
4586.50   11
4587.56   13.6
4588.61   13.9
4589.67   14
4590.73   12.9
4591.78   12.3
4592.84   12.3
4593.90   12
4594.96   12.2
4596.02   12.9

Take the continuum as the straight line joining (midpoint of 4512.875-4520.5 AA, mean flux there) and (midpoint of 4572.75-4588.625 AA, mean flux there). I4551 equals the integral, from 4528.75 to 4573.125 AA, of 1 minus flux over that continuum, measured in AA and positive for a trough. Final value 2.3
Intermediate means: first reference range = 12.7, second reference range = 12.5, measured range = 11.9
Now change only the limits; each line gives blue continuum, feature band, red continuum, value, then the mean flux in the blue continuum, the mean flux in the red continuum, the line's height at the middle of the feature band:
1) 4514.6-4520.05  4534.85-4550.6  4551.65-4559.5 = 1.5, 12.7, 12.8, 12.8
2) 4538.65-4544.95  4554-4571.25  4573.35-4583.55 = -0.8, 12.2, 12.5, 12.4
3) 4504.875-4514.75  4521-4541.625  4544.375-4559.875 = 2.9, 12.9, 12.2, 12.5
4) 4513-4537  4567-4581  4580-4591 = -0.3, 11.1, 12.6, 12.3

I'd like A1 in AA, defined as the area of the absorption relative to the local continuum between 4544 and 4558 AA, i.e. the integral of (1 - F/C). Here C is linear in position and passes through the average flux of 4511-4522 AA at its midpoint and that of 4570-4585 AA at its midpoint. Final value 0.64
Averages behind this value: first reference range 12.8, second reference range 12.4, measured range 12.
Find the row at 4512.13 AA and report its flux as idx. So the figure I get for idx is 12.5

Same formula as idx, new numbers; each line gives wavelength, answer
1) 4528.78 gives 9.44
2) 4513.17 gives 12.4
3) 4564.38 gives 12.6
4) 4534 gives 8.81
